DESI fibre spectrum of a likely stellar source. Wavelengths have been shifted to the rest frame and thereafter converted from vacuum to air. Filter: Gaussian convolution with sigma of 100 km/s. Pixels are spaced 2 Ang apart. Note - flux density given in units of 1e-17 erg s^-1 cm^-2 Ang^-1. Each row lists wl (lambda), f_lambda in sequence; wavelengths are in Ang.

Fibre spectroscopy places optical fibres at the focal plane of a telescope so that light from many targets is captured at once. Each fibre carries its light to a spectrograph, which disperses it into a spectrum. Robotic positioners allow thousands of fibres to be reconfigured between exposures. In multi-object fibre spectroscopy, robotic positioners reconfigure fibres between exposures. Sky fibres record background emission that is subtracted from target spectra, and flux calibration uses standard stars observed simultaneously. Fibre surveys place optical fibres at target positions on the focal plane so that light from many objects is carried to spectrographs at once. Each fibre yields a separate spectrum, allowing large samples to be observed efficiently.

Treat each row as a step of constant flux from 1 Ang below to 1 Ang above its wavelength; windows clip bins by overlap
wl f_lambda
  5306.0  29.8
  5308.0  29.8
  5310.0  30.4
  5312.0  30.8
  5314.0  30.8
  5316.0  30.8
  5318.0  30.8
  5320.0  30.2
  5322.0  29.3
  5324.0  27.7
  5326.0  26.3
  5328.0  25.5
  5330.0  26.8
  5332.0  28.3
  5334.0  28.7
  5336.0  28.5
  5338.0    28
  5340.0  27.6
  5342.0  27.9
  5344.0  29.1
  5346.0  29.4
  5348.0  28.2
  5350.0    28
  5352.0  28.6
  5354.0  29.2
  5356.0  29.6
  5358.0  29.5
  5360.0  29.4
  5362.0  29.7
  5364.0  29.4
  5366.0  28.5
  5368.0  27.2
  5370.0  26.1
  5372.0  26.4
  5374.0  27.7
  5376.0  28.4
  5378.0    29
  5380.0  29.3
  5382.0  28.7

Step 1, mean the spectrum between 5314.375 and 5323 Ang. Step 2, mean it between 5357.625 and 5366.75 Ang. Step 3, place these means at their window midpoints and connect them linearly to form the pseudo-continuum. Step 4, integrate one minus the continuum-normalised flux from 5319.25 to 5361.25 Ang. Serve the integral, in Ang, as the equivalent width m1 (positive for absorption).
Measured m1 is 2.0 Ang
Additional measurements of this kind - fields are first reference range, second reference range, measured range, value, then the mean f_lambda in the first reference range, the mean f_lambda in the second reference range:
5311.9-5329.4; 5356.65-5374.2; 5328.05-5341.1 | 0.4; 29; 28.3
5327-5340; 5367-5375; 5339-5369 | -1.7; 27.6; 26.8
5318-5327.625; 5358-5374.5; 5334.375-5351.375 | 0.0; 28.4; 28.1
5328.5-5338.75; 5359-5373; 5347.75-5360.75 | -0.4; 27.9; 28.1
